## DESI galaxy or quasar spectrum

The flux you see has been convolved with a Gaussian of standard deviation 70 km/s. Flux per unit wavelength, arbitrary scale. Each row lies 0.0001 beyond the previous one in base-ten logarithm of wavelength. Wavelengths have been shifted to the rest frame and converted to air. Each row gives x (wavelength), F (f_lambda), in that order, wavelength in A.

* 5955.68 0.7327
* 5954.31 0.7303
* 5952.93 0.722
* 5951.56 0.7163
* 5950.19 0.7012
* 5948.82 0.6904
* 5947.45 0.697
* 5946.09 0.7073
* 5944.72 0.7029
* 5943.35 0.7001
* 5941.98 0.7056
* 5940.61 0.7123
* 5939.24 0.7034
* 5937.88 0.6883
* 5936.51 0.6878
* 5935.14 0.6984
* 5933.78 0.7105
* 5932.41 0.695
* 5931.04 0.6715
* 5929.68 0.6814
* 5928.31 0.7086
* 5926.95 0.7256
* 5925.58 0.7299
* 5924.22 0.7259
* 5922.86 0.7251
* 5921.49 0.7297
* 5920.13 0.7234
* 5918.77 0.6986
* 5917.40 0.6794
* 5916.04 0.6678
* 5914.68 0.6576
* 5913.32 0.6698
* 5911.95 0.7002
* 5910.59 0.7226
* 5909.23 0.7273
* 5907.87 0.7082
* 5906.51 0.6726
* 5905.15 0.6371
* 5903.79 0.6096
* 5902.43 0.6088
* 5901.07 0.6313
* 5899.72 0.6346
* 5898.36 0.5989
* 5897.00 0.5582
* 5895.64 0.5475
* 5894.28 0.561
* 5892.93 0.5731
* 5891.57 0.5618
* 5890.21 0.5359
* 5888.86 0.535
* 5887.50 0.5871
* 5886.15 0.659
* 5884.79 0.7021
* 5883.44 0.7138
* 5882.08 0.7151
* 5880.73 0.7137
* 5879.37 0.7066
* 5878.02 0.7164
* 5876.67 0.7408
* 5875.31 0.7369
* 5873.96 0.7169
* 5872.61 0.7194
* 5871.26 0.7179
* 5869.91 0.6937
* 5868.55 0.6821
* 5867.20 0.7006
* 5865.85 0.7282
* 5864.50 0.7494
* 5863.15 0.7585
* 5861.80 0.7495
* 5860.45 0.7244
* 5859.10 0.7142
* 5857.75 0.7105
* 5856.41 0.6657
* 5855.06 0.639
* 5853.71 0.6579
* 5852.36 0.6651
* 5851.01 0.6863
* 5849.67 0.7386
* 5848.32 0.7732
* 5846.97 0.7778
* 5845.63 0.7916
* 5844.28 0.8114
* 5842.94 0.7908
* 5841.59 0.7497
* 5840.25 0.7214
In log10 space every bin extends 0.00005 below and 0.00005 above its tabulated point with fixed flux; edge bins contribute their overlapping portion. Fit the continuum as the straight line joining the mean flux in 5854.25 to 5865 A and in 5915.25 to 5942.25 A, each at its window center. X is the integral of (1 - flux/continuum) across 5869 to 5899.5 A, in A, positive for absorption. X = 2.5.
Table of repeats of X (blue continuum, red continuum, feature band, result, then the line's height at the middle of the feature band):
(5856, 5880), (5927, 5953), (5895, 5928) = 1.71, 0.708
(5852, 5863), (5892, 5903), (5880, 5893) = -0.29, 0.618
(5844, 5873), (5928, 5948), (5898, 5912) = 0.95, 0.707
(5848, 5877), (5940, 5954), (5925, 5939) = 0.14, 0.707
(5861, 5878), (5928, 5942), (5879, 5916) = 3.80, 0.712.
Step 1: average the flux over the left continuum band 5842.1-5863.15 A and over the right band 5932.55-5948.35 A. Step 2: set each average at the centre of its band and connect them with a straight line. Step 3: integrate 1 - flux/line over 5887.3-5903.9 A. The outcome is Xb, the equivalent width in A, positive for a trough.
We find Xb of 3.1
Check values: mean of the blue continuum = 0.728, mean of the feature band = 0.579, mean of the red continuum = 0.701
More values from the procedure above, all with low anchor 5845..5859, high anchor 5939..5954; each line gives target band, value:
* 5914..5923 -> 0.1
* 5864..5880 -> -0.2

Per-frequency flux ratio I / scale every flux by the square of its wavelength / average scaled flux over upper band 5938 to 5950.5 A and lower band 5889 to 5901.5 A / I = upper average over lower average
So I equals 1.24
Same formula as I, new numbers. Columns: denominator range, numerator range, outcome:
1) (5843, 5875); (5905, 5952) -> 0.99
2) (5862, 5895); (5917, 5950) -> 1.06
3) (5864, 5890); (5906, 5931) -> 1.03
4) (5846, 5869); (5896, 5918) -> 0.93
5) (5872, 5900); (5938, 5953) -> 1.12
